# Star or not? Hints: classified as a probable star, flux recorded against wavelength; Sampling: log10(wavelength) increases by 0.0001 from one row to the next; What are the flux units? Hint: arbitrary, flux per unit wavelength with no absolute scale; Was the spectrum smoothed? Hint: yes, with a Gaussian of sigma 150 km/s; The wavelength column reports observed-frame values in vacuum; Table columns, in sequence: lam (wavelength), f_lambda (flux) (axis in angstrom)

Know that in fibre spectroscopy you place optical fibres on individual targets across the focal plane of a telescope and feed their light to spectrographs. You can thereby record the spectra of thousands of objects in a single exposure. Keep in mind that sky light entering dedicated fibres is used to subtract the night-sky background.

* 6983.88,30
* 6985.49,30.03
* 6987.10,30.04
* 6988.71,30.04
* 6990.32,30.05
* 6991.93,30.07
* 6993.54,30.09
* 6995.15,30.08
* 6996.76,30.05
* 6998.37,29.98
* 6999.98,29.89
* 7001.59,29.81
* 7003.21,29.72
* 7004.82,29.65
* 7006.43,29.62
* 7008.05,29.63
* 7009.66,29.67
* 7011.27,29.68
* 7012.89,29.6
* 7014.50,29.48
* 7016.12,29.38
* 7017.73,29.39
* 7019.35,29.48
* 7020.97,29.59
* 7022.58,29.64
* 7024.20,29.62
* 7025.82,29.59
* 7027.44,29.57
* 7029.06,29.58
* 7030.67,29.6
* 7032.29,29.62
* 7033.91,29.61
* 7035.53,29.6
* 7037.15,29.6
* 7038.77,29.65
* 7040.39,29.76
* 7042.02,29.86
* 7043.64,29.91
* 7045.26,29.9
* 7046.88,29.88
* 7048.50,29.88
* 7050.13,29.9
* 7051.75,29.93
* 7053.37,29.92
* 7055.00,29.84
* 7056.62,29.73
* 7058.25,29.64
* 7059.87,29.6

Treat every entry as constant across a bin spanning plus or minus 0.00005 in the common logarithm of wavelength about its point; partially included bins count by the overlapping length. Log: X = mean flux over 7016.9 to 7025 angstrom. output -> 29.6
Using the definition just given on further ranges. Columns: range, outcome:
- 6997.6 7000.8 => 30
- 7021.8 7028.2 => 29.6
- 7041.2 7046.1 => 29.9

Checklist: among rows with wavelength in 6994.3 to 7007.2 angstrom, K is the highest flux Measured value 30.08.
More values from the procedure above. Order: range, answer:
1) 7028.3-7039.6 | 29.65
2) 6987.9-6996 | 30.09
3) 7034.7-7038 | 29.6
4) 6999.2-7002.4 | 29.89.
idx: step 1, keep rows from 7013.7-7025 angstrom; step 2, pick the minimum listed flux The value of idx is 29.38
